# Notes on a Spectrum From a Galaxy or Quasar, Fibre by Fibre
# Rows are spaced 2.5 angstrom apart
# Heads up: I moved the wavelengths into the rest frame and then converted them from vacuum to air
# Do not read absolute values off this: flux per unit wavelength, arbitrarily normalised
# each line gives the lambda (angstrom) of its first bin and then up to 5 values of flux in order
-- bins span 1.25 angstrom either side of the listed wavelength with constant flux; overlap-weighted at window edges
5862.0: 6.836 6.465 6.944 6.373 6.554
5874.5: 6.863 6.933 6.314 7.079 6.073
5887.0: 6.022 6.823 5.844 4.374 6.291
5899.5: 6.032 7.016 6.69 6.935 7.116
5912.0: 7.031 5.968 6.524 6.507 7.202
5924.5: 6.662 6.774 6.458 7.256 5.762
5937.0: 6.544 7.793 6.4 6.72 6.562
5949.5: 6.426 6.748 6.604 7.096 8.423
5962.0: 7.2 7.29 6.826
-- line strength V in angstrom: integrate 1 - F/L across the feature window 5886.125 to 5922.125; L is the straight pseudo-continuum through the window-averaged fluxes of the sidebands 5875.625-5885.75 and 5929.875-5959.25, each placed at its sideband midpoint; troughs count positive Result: 1.4 angstrom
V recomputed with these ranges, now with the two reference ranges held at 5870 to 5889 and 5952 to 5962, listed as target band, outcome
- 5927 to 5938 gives 0.80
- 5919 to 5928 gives 0.20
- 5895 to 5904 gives 0.60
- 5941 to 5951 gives 0.89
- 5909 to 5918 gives 0.32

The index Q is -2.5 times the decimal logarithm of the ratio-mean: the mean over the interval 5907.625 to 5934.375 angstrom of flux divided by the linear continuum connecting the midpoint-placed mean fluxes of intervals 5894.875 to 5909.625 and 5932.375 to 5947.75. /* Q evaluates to -0.02 mag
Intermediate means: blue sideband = 6.51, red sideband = 6.67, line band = 6.71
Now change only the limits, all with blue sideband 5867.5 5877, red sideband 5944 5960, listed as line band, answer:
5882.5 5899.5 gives 0.13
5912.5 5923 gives 0.04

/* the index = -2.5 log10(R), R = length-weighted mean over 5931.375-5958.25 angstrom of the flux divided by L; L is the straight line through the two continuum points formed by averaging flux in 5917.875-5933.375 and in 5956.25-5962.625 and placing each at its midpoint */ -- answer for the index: 0.09 mag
